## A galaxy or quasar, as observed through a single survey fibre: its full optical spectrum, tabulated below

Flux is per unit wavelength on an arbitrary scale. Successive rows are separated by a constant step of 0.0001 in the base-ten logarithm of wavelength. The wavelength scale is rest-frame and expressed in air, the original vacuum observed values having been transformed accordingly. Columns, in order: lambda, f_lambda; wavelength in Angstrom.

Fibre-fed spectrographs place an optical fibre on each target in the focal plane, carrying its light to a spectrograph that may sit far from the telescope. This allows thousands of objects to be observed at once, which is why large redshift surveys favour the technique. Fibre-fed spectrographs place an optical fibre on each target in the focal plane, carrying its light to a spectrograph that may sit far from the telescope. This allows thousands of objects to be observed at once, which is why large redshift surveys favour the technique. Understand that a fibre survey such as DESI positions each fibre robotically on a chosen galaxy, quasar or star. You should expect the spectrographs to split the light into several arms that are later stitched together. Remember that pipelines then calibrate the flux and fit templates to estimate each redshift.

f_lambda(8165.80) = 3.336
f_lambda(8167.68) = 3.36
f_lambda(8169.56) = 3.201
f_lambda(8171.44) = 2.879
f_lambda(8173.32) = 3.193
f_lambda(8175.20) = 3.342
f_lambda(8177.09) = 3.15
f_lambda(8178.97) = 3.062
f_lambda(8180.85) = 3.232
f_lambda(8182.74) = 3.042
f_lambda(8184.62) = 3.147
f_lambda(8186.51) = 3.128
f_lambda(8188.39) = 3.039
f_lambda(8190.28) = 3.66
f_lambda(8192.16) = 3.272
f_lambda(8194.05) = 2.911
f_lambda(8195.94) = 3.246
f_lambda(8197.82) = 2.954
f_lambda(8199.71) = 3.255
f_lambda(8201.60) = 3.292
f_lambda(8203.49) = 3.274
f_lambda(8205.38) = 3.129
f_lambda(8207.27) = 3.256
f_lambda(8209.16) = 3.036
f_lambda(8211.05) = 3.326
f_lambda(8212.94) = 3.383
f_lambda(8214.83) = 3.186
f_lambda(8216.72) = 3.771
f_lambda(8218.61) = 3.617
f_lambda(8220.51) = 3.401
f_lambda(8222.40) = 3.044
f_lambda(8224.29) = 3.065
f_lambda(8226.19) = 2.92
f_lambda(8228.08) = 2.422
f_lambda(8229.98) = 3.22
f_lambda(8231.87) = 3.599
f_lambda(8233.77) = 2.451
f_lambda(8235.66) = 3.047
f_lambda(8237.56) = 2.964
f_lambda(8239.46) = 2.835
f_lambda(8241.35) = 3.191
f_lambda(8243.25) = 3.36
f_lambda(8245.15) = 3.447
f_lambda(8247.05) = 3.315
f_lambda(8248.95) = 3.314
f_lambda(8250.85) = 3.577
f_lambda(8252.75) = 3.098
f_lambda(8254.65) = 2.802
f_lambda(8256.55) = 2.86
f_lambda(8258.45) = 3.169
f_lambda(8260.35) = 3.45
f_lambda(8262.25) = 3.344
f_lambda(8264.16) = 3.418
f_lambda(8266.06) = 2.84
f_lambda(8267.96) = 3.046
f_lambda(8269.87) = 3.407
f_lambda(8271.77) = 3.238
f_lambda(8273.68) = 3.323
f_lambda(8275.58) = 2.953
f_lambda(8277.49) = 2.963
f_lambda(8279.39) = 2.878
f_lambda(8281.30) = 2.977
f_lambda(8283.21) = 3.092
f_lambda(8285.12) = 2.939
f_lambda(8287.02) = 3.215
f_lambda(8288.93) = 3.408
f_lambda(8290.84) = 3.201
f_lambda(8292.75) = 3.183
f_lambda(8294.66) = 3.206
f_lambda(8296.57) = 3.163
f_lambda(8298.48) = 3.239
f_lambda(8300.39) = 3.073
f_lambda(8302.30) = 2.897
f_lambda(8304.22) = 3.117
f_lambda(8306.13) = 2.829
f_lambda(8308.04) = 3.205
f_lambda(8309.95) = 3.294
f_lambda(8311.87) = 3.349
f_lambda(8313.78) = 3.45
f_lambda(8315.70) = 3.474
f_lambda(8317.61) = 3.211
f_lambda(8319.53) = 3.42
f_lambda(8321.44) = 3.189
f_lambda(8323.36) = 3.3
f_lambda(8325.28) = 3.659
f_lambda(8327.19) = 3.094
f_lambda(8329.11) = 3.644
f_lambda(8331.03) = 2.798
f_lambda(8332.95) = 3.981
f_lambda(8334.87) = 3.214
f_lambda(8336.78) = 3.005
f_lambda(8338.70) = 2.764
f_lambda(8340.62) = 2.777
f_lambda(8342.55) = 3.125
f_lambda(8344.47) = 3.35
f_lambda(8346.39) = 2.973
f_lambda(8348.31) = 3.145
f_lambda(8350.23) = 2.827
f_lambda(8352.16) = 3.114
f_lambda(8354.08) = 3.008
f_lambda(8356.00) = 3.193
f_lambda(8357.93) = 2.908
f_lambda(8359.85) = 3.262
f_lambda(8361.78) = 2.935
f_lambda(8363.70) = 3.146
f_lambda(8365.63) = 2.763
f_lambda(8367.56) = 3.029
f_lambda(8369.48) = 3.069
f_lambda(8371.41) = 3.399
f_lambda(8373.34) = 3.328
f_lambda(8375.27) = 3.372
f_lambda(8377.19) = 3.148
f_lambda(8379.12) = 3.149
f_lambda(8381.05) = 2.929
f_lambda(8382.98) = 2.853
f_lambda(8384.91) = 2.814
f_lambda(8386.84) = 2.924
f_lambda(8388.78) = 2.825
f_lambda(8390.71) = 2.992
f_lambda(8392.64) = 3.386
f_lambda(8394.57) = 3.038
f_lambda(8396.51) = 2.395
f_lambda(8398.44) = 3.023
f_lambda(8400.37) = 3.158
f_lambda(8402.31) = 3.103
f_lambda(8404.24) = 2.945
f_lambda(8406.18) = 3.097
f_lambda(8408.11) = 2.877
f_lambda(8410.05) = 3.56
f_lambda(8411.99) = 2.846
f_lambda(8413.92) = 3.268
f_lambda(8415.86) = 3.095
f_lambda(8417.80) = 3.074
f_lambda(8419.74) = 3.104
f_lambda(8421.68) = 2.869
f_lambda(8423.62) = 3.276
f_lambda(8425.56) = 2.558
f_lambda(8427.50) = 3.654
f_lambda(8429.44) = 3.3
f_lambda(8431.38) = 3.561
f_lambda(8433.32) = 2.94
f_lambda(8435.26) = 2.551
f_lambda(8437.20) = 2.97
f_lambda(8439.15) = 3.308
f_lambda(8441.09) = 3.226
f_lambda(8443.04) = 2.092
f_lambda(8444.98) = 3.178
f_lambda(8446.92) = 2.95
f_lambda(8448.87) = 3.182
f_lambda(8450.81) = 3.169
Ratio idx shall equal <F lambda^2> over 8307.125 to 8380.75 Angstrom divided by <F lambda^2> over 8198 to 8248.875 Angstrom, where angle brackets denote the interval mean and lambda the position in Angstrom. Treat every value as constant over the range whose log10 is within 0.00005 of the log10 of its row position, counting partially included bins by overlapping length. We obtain 1.0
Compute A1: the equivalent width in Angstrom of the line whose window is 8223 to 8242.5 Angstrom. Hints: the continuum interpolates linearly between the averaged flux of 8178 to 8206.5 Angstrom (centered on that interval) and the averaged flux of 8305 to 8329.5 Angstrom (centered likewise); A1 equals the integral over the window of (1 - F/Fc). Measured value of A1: 1.5 Angstrom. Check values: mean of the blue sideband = 3.18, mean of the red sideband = 3.31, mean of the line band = 2.98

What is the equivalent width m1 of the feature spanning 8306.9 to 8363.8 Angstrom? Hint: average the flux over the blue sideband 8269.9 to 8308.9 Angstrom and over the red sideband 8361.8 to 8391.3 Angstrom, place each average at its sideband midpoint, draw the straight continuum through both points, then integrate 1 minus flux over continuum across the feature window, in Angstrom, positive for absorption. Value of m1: -2.1 Angstrom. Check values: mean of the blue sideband 3.11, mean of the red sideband 3.05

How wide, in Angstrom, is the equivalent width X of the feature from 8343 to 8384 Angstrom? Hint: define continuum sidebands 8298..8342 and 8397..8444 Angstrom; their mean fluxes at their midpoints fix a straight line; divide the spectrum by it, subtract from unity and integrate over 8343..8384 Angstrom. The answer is 0.7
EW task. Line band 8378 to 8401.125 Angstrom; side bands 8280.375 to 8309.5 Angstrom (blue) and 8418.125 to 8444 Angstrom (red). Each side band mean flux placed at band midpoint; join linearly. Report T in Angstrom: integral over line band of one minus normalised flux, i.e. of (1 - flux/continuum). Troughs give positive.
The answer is 0.8 Angstrom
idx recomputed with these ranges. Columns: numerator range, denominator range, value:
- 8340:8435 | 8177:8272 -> 1.00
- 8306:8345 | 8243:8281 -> 1.04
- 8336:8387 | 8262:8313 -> 0.99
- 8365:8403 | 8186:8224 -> 0.97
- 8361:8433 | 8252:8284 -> 1.02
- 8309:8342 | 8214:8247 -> 1.06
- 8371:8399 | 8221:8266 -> 1.00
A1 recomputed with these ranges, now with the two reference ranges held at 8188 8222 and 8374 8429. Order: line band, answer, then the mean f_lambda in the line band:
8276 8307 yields 0.9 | 3.08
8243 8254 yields -0.4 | 3.34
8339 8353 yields 0.4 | 3.03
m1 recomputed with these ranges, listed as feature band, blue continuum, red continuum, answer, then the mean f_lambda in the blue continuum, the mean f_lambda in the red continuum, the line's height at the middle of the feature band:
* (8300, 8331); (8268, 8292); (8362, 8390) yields -1.5 Angstrom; 3.13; 3.05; 3.1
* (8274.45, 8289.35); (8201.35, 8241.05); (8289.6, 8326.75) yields 0.8 Angstrom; 3.15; 3.23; 3.21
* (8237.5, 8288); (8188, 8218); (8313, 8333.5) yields 2.5 Angstrom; 3.26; 3.37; 3.31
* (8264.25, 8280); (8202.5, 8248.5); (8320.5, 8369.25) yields 0.3 Angstrom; 3.18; 3.13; 3.16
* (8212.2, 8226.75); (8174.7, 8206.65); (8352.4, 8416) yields -0.7 Angstrom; 3.18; 3.06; 3.16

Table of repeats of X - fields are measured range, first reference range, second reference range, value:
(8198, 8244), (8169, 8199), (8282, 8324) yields 0.1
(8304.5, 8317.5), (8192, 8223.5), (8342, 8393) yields -0.5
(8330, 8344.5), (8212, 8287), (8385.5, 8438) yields -0.1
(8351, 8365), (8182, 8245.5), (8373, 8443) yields 0.1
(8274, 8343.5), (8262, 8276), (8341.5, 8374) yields -0.6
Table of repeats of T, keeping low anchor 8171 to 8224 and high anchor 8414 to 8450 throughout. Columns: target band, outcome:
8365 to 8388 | 0.21 Angstrom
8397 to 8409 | 0.26 Angstrom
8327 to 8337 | -0.63 Angstrom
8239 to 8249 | -0.21 Angstrom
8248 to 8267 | -0.04 Angstrom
